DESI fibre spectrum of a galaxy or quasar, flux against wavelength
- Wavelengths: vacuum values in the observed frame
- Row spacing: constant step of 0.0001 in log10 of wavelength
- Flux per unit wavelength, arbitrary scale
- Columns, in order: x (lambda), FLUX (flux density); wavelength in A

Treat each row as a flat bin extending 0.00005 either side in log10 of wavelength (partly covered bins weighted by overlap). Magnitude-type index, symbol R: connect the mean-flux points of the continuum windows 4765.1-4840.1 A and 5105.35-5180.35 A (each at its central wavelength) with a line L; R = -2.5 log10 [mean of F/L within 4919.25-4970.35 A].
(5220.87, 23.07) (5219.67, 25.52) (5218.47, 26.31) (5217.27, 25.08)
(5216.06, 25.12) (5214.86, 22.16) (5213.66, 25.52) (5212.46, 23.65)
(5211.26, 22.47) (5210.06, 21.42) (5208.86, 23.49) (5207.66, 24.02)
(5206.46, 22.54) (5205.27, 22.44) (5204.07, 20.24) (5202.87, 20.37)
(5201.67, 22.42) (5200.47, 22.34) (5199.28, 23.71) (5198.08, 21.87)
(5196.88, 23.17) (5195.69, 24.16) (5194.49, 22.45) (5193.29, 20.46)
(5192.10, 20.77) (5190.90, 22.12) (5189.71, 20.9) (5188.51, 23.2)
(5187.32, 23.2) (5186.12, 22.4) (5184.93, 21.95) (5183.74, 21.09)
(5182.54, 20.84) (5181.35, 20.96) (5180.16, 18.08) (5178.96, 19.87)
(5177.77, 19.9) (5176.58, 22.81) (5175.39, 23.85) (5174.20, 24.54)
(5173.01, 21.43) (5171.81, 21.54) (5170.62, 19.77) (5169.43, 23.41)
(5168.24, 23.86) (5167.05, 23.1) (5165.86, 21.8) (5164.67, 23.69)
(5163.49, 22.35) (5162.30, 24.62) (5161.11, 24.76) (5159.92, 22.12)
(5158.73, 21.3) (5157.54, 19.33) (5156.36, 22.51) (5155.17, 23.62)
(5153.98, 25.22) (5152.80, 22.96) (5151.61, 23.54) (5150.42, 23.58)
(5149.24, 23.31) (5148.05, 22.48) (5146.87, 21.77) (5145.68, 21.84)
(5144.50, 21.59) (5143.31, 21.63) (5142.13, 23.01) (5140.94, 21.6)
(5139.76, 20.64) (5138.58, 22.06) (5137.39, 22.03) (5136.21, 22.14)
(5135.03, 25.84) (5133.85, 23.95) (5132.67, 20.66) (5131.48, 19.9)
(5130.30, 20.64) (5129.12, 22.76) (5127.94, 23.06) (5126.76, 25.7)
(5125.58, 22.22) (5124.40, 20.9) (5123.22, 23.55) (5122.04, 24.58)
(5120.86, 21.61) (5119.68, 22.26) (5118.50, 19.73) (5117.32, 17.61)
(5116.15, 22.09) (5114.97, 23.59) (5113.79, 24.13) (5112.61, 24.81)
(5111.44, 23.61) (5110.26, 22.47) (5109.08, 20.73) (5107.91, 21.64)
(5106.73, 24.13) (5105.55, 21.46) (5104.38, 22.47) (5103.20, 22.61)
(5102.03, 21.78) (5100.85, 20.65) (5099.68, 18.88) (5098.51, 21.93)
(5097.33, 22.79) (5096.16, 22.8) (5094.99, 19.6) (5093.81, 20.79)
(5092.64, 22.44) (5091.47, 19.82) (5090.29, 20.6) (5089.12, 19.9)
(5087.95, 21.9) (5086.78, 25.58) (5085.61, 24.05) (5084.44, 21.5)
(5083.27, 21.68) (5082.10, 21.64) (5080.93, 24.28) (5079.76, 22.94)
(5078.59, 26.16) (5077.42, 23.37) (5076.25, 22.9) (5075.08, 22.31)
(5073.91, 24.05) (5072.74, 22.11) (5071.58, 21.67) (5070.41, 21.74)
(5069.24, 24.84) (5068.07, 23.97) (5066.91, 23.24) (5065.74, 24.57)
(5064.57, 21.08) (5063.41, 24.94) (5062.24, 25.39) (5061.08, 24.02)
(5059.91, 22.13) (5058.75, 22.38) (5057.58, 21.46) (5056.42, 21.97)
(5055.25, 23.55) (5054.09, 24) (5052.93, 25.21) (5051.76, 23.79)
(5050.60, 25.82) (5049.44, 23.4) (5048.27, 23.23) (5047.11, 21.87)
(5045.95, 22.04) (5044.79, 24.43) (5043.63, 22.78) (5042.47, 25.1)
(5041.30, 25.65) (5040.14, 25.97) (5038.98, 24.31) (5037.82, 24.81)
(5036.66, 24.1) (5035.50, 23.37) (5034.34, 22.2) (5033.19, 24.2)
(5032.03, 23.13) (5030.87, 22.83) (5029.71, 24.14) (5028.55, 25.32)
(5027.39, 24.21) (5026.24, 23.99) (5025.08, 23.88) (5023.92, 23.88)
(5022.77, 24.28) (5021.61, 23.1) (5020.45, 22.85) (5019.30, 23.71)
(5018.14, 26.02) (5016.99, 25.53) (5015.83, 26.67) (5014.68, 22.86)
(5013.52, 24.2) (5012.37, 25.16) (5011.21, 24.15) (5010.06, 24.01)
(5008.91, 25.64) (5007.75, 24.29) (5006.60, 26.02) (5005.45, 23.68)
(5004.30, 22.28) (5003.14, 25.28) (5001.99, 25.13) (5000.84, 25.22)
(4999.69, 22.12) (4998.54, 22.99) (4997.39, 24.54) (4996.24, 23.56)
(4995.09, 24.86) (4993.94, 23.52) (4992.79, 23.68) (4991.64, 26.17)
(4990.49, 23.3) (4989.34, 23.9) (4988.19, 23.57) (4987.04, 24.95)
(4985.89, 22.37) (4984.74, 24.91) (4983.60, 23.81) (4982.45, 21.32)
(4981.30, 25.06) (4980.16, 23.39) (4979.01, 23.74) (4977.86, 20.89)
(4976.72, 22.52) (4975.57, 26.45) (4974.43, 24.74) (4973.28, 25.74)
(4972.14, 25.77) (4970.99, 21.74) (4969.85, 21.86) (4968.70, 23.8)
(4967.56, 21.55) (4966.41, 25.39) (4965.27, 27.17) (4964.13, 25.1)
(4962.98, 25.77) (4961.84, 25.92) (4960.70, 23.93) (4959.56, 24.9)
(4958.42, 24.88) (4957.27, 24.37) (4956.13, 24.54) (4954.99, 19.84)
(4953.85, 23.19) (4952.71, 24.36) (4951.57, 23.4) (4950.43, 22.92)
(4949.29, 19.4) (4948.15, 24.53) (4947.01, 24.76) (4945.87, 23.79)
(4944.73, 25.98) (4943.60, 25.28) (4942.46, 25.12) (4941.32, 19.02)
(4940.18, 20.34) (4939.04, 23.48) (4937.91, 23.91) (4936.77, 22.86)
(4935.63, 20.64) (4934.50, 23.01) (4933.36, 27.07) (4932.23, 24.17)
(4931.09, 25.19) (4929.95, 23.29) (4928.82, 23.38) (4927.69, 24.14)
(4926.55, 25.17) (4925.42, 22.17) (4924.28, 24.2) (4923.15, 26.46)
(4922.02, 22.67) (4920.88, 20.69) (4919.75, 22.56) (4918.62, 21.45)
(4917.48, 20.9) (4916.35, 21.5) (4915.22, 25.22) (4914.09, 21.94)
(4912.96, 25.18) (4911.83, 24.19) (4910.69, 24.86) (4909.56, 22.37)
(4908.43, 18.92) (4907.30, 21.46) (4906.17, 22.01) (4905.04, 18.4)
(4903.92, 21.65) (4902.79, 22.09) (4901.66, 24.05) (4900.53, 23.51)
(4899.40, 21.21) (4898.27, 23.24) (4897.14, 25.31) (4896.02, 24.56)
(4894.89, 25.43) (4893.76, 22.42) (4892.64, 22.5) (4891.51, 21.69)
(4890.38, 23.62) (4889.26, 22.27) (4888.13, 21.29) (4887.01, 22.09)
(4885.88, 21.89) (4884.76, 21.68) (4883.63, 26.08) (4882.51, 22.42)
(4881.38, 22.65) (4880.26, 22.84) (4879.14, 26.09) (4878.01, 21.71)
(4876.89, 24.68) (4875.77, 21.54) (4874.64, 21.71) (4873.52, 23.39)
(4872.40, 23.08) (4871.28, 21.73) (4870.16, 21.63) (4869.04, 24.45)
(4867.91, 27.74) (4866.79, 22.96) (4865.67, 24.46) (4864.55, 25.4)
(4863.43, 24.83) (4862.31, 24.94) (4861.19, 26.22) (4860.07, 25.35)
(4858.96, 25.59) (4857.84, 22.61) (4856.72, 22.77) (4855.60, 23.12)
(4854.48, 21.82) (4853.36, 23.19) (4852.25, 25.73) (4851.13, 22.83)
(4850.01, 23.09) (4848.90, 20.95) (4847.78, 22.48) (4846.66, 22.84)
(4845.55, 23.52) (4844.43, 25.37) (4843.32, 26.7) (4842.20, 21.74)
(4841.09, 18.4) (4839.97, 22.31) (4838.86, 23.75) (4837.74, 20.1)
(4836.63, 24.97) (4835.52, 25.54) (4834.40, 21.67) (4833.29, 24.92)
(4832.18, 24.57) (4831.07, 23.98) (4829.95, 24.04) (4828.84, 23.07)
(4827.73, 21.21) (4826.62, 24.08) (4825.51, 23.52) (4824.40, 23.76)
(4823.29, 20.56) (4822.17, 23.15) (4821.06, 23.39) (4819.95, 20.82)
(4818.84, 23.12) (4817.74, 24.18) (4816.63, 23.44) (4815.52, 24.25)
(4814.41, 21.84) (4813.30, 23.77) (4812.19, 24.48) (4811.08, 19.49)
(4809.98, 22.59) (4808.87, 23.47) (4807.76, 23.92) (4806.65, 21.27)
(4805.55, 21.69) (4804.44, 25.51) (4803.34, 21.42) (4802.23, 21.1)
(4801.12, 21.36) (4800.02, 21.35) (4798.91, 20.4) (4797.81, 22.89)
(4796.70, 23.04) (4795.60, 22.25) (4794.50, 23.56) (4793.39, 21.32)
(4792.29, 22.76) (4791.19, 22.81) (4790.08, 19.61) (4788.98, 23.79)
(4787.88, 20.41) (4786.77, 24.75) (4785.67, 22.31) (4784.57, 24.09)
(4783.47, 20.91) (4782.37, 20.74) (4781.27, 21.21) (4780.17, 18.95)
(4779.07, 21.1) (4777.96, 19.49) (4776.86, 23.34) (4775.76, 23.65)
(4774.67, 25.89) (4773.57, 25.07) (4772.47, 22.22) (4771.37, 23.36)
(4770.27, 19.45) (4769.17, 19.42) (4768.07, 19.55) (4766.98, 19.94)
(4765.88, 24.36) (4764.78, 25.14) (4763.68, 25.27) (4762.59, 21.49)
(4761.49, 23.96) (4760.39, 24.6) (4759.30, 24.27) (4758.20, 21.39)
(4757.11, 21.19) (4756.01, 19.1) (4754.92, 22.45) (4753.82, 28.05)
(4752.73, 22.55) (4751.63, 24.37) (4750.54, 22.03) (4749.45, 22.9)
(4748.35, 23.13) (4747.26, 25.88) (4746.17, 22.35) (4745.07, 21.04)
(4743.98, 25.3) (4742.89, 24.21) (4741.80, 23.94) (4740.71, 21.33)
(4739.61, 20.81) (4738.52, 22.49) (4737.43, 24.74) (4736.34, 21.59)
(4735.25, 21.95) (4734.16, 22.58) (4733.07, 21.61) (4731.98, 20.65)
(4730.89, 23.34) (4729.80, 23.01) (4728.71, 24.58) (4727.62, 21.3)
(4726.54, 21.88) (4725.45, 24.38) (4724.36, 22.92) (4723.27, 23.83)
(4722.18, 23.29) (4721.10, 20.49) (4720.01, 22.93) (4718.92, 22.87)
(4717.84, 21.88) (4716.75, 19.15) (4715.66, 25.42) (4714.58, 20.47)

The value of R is -0.06 mag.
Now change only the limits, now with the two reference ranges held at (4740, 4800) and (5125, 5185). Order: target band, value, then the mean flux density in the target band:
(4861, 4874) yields -0.08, 24.2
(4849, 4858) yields -0.03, 23.1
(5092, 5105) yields 0.04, 21.5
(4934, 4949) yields -0.04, 23.2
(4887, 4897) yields -0.03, 23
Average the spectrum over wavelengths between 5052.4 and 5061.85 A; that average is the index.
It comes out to 23.1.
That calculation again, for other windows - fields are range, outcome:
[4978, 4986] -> 23.4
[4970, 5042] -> 24.1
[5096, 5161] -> 22.3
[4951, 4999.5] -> 24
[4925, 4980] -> 23.8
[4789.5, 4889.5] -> 23.1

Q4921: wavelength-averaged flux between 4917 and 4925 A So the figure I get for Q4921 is 22.7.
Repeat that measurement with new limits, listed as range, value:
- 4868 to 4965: 23.2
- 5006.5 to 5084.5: 23.8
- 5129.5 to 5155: 22.4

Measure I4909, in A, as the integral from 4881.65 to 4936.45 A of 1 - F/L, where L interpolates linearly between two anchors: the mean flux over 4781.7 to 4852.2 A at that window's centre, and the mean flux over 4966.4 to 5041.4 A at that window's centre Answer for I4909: 1.0 A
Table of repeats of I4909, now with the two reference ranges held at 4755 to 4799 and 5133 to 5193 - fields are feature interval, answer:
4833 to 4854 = -0.8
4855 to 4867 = -1.2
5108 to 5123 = 0.0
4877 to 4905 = -0.9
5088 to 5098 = 0.5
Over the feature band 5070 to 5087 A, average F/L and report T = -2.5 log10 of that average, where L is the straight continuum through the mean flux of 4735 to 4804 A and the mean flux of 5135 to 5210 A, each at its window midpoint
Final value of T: -0.03 mag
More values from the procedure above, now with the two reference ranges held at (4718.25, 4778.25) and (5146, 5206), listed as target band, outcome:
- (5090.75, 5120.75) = 0.03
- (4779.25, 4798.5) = 0.03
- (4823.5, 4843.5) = -0.02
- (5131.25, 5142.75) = 0.00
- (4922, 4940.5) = -0.06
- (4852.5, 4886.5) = -0.05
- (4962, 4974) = -0.09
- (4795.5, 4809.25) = 0.02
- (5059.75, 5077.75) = -0.04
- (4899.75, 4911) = 0.04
